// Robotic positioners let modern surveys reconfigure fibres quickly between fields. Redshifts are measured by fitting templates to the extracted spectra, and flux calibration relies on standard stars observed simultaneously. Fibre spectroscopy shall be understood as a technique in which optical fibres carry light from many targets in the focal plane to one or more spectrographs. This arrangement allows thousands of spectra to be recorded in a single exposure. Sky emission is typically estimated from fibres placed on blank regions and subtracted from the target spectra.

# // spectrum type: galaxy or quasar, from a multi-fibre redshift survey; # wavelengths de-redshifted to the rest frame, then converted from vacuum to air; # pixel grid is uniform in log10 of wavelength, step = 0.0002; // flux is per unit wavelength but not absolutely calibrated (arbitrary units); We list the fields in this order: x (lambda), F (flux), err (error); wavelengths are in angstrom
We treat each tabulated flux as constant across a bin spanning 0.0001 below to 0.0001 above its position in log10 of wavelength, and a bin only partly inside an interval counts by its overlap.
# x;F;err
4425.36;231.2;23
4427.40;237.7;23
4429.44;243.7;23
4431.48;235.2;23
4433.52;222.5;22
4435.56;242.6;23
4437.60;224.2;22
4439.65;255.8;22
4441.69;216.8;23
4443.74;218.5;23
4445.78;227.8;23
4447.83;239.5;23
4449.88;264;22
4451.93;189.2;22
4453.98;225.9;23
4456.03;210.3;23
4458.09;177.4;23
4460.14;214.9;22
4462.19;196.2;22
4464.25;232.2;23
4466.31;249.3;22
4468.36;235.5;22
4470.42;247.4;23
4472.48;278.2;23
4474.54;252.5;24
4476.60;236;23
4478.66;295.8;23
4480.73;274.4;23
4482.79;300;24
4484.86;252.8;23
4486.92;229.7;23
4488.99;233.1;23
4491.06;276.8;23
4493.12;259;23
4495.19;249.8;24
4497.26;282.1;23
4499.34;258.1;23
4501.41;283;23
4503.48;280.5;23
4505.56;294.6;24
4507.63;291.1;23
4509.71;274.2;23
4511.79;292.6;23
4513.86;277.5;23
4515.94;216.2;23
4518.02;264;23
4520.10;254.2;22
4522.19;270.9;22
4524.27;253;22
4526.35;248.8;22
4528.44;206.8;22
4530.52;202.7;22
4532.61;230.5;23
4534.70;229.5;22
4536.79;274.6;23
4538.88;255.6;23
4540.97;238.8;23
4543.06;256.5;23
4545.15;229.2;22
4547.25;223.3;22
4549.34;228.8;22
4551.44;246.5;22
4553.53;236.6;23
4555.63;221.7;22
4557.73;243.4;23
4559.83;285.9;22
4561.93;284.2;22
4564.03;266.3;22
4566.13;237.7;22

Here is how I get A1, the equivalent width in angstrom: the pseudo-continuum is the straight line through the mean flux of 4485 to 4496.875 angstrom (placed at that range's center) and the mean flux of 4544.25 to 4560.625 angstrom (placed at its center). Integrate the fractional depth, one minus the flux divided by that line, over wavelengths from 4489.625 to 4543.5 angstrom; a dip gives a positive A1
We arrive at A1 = -2.6 angstrom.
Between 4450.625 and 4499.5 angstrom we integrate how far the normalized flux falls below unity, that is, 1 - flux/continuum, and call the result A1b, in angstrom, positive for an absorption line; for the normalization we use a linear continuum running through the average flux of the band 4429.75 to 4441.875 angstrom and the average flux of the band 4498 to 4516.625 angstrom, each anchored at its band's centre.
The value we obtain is 2.6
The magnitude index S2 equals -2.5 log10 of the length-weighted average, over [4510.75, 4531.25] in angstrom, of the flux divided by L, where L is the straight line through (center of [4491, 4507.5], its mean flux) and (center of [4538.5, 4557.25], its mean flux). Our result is 0.04 mag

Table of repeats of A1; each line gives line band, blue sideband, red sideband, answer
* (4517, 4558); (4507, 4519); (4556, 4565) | 4.10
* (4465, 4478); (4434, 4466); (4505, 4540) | -1.03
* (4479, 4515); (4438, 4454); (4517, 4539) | -4.95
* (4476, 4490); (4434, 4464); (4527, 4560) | -2.08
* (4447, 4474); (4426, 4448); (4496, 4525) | 1.88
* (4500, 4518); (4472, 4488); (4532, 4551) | -1.54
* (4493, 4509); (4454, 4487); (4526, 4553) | -2.41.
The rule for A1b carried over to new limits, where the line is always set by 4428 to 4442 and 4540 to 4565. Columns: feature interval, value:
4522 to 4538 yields 0.4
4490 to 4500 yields -1.0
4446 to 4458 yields 0.8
